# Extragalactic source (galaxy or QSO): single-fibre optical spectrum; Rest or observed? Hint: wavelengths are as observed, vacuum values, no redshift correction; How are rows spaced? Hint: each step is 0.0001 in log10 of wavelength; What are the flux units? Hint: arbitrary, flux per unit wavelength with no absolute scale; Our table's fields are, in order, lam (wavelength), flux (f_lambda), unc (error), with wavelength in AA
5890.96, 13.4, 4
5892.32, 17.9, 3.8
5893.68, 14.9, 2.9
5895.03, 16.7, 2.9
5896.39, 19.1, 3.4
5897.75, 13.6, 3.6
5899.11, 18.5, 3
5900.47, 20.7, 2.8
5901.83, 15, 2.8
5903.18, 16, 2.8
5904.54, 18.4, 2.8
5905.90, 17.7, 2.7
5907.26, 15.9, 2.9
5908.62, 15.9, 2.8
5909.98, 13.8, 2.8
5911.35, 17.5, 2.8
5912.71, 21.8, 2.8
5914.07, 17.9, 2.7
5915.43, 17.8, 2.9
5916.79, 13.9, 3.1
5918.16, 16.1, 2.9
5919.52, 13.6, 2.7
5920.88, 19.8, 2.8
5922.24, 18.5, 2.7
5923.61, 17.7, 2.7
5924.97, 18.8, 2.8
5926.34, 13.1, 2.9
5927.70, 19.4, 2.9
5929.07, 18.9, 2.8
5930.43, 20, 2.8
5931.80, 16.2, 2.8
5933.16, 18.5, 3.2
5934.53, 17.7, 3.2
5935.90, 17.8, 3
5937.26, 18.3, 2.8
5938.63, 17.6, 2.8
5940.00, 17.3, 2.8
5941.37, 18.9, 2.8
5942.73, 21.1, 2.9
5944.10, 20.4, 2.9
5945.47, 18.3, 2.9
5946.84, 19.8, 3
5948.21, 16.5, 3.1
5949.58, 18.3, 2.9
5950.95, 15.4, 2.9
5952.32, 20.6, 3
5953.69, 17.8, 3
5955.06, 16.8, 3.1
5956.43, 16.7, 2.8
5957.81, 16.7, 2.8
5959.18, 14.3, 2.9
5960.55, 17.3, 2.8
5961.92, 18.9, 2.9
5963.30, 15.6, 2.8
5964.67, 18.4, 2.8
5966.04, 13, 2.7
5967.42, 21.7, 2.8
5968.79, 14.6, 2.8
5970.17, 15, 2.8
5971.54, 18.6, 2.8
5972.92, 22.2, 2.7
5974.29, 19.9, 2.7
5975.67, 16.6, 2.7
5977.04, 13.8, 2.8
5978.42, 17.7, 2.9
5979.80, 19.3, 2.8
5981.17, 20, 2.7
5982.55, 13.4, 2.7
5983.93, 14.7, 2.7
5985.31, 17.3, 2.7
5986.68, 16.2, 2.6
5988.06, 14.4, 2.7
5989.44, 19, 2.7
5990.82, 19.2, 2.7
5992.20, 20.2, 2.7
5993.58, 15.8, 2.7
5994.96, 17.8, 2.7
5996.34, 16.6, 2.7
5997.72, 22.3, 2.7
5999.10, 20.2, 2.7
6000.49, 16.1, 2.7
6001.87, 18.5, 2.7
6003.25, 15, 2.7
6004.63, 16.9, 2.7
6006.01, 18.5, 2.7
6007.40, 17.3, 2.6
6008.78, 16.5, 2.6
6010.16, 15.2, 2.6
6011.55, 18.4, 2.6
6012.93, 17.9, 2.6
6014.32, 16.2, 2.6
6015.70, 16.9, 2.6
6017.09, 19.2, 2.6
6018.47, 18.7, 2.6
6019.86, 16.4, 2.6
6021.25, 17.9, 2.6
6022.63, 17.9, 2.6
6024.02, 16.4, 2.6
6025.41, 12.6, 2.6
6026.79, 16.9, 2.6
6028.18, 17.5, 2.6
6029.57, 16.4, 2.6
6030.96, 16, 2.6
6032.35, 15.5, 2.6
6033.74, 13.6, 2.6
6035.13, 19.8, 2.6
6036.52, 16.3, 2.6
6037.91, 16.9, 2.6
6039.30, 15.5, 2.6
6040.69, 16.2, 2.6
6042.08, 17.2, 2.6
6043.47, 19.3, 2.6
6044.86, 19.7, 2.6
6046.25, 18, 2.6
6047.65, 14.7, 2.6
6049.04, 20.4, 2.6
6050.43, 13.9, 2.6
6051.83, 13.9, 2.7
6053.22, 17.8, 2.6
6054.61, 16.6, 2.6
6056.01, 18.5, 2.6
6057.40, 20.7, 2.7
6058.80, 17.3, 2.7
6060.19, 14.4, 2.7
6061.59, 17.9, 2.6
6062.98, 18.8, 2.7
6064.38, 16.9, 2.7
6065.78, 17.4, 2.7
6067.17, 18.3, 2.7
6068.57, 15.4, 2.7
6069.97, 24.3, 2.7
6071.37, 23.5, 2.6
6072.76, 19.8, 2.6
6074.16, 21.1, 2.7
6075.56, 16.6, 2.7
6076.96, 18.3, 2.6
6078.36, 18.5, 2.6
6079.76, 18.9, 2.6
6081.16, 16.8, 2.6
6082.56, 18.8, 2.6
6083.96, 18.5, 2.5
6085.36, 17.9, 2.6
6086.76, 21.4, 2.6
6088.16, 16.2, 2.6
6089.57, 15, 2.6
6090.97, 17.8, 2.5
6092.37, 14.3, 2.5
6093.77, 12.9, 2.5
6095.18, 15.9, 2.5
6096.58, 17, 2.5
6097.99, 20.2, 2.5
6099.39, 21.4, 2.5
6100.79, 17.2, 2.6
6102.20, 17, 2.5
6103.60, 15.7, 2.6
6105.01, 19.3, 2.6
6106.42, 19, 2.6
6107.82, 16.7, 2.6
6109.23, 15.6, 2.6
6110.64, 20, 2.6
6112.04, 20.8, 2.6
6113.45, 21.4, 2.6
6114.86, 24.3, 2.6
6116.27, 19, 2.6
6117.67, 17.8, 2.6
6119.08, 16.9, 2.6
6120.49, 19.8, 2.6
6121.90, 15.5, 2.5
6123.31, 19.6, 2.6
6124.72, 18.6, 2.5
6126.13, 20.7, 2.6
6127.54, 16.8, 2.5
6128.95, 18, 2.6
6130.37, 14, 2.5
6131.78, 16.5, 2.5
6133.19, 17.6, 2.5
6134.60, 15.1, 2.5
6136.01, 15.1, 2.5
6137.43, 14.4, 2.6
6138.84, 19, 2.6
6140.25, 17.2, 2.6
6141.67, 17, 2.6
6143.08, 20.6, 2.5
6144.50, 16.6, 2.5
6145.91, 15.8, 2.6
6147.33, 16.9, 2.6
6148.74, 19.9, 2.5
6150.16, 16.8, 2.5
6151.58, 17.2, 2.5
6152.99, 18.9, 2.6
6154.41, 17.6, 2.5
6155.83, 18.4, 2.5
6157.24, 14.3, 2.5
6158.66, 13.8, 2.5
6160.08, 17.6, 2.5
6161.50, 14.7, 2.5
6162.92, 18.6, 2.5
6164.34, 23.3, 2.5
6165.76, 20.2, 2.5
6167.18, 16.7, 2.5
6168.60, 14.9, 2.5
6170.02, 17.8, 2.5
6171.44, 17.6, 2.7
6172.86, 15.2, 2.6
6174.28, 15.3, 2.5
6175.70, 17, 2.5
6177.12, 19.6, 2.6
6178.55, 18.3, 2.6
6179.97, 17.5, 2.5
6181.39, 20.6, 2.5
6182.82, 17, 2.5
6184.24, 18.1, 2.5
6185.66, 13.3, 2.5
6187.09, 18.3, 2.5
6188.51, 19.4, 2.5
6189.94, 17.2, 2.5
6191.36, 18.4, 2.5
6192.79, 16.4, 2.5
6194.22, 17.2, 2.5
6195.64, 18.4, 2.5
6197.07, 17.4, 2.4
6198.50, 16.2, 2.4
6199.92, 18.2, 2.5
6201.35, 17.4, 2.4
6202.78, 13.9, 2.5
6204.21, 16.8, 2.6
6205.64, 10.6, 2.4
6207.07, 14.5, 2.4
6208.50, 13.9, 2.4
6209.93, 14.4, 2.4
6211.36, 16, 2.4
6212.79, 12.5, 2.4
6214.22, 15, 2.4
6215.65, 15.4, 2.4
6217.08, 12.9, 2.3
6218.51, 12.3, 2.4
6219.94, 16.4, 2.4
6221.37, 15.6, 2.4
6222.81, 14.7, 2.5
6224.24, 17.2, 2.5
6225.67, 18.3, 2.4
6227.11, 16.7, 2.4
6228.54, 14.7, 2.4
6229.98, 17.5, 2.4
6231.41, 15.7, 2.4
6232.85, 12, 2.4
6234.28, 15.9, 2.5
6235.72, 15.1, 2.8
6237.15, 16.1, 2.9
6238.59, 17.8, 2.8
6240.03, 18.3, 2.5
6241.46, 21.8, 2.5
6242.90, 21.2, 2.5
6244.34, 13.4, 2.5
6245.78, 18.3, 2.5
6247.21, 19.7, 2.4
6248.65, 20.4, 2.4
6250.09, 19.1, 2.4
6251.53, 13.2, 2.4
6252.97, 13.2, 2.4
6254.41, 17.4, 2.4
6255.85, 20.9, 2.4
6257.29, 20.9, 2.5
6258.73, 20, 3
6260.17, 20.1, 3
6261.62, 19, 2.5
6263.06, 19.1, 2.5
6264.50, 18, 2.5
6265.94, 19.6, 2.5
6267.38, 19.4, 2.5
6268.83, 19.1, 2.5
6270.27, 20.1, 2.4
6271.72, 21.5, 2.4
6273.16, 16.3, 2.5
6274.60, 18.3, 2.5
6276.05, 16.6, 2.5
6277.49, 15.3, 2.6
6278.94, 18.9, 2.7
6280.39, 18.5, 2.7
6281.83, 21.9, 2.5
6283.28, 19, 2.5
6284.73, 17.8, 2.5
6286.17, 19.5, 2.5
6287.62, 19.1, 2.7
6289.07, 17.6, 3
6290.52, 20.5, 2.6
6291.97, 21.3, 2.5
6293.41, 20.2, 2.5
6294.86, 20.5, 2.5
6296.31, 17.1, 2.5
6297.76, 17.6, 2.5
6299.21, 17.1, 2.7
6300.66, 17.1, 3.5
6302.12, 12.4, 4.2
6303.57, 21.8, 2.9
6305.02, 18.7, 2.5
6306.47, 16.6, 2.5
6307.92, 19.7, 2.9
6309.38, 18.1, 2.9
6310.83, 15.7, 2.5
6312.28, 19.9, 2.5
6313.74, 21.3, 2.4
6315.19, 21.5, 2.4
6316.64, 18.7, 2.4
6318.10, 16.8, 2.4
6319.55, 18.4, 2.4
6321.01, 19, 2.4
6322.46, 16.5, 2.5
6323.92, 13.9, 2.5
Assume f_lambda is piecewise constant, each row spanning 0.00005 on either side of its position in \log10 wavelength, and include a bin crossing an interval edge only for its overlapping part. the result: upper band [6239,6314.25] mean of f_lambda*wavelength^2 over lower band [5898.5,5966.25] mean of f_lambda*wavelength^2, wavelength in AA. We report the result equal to 1.2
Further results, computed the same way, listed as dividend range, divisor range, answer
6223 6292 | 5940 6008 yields 1.13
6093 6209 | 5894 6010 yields 1.06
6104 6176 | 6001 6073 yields 1.05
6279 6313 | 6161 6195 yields 1.10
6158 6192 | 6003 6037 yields 1.10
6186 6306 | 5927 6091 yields 1.07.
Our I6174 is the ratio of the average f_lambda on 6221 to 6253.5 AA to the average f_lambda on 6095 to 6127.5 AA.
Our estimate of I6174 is 0.9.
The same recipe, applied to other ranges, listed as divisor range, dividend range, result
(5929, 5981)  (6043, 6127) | 1.02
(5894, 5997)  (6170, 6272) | 0.98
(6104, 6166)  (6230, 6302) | 1.02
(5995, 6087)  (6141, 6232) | 0.95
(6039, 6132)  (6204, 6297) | 0.97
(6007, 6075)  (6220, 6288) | 1.03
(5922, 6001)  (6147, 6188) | 0.99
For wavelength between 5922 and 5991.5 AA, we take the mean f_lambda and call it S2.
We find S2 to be 17.6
